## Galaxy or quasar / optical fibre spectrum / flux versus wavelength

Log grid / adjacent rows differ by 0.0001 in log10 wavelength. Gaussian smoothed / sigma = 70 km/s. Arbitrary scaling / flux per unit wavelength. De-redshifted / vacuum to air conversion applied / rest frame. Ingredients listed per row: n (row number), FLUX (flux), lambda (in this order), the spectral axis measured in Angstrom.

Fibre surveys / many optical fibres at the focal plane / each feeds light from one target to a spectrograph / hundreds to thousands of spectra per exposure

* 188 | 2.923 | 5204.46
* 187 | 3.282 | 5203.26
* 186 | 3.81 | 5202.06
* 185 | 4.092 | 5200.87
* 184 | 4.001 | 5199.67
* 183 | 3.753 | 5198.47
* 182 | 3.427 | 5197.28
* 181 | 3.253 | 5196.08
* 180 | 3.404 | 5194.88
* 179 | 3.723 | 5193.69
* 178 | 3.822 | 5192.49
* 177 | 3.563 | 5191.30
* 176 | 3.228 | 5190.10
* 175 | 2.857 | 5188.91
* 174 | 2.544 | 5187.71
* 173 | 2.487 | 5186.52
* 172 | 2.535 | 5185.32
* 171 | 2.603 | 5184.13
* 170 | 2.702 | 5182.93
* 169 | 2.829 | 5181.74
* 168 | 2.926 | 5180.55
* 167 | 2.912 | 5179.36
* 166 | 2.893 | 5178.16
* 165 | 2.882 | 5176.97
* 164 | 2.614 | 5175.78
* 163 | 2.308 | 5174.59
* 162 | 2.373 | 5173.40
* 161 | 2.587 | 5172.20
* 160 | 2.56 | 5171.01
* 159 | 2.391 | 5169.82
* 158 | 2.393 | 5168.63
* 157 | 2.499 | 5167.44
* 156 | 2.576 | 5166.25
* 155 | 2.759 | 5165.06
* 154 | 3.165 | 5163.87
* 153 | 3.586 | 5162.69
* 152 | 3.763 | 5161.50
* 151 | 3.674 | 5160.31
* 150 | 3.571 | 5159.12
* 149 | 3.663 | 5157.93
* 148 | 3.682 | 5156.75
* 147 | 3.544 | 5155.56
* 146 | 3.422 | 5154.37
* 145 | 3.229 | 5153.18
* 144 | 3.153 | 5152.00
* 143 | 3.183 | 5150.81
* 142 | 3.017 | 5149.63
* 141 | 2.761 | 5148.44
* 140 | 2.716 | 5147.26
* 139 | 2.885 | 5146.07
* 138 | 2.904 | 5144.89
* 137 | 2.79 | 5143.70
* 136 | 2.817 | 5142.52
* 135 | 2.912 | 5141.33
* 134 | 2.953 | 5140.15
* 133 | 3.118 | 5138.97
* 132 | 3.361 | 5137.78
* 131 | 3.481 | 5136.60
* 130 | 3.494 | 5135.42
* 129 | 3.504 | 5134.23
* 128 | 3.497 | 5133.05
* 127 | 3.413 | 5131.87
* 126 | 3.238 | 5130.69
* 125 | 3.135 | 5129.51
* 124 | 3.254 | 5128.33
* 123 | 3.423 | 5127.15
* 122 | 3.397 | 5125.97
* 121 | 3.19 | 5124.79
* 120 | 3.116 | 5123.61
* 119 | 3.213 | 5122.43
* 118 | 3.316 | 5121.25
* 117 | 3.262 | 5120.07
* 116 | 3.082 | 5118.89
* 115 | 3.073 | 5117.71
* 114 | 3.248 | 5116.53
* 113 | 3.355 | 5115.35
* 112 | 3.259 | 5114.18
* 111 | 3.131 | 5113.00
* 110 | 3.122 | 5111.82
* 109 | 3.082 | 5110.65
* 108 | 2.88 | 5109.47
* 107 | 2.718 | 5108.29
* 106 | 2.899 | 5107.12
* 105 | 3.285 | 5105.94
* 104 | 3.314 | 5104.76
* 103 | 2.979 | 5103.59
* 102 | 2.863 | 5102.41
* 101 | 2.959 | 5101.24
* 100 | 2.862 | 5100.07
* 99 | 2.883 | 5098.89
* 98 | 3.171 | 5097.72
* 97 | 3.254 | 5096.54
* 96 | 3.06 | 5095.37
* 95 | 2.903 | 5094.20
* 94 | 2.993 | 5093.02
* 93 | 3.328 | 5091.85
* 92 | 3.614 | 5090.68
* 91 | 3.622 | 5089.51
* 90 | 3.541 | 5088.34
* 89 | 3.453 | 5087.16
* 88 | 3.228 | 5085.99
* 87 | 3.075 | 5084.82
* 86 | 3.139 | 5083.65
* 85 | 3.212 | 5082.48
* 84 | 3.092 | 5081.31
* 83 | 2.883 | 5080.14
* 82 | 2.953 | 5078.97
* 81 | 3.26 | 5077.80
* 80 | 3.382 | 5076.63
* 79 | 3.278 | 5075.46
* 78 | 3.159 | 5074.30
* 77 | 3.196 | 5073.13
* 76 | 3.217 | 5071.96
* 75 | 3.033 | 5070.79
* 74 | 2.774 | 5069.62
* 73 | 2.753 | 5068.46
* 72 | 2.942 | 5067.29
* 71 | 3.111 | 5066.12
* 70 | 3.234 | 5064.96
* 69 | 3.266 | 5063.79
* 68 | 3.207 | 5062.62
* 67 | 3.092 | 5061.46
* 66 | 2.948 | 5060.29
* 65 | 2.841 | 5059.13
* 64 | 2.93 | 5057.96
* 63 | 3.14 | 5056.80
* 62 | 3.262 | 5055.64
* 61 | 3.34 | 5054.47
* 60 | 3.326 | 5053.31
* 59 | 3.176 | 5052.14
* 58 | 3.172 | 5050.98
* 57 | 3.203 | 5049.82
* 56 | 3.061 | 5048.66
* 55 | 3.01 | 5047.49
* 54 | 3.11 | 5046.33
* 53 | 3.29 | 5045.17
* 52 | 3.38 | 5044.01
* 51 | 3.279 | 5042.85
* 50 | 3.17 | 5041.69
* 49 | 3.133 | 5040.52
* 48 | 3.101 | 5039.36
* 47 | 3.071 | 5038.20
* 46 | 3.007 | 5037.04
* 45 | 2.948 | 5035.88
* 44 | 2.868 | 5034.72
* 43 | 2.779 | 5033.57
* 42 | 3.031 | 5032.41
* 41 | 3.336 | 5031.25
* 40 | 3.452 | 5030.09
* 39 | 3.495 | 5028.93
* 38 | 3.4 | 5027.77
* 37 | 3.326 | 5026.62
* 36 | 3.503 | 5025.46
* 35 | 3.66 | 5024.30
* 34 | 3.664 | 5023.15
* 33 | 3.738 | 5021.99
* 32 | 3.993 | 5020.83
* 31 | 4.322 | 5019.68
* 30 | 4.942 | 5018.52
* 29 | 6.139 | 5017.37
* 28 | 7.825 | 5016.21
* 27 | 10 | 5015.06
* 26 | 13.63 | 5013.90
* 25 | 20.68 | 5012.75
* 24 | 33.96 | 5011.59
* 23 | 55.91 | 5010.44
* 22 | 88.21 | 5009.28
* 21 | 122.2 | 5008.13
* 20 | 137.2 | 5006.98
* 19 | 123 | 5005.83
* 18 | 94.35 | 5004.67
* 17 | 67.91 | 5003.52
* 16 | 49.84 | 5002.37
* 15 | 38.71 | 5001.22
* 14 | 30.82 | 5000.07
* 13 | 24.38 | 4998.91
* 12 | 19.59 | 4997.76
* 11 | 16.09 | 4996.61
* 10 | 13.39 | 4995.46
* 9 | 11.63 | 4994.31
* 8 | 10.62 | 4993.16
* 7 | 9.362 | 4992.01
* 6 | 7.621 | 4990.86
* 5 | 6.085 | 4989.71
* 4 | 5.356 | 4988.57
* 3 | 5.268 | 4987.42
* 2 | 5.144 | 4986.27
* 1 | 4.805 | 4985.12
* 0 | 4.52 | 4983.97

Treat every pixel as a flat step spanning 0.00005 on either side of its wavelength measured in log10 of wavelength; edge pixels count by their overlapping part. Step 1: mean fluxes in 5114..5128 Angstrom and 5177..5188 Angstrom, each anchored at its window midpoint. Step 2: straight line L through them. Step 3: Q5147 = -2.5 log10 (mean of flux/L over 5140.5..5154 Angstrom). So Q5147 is 0.026 mag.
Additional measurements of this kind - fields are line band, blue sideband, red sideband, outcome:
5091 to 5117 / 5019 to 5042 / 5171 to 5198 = 0.03 mag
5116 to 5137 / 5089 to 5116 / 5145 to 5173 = -0.07 mag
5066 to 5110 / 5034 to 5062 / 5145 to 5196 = -0.01 mag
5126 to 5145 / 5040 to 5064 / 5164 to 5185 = -0.15 mag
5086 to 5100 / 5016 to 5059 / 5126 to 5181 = 0.02 mag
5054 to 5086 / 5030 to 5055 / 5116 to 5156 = 0.02 mag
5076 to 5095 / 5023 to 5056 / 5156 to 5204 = -0.02 mag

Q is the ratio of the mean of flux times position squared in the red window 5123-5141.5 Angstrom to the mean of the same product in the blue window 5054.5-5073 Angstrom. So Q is 1.1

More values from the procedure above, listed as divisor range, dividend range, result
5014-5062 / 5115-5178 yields 0.87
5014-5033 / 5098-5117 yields 0.67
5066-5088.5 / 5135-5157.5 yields 1.03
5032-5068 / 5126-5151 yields 1.05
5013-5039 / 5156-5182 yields 0.66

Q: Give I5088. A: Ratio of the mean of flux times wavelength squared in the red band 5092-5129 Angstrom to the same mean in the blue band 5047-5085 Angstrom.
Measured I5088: 1.02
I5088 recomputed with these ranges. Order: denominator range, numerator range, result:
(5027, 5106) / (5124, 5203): 1.03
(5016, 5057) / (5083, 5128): 0.93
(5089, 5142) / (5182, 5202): 1.06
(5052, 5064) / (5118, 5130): 1.06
